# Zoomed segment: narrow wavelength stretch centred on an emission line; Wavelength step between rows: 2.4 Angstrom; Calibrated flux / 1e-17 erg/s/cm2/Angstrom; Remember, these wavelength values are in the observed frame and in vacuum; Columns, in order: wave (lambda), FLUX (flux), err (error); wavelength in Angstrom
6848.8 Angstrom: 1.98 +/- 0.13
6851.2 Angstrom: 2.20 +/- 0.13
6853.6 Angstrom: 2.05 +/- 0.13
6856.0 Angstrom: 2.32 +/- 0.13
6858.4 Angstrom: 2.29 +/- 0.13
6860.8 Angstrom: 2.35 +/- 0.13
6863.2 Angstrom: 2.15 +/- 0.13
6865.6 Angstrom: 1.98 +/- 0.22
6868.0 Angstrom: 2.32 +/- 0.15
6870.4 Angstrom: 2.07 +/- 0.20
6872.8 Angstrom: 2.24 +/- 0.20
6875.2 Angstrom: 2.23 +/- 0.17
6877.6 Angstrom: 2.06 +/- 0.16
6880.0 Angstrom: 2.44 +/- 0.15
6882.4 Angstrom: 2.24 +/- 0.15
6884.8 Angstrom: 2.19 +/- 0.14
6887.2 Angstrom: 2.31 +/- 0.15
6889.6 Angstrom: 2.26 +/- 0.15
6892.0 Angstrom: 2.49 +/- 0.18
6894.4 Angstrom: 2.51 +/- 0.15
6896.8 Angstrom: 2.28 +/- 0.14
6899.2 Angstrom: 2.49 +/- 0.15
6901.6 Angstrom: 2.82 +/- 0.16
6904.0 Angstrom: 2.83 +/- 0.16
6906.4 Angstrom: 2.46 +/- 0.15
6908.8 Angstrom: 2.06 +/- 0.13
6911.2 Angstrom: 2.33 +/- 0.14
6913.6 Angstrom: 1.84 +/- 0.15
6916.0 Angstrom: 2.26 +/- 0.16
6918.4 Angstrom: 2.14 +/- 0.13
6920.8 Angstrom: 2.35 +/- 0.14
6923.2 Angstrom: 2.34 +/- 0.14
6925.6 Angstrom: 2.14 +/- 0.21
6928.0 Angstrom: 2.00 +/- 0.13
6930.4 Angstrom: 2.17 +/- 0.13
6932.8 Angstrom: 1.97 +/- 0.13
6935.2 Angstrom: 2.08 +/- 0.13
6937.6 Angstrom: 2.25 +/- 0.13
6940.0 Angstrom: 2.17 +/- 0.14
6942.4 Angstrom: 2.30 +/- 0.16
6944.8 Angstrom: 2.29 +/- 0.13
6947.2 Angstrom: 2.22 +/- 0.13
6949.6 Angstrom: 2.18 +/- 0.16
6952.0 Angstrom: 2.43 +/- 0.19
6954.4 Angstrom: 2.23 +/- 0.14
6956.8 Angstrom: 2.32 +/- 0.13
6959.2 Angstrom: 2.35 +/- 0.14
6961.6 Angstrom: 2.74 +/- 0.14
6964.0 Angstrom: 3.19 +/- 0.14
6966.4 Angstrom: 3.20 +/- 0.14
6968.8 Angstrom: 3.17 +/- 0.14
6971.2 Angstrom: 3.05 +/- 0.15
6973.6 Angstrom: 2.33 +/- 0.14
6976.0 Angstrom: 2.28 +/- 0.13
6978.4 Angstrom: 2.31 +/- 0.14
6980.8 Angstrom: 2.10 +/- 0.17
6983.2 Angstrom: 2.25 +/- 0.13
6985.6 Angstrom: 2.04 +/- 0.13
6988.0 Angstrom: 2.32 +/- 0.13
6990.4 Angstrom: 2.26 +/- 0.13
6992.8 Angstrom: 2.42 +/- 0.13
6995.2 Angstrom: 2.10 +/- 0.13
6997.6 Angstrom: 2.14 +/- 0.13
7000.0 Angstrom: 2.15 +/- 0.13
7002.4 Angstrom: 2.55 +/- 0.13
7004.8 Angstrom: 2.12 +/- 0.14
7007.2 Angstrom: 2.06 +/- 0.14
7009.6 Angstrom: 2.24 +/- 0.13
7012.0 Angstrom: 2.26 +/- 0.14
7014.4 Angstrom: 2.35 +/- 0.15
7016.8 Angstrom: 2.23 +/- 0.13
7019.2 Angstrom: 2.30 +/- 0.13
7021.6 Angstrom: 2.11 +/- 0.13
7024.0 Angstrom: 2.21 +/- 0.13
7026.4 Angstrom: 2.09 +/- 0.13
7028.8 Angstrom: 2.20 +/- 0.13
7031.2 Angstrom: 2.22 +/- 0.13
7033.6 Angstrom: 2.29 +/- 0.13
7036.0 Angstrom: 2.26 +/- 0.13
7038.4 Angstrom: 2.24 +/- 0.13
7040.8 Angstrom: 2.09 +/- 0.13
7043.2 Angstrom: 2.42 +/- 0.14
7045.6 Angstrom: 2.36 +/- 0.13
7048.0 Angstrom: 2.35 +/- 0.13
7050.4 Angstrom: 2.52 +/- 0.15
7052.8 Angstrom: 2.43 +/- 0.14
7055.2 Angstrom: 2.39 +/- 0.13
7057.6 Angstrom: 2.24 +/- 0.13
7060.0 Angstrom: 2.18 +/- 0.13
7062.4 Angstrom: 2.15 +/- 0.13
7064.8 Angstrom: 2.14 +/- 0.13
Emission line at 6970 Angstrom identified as [O III]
